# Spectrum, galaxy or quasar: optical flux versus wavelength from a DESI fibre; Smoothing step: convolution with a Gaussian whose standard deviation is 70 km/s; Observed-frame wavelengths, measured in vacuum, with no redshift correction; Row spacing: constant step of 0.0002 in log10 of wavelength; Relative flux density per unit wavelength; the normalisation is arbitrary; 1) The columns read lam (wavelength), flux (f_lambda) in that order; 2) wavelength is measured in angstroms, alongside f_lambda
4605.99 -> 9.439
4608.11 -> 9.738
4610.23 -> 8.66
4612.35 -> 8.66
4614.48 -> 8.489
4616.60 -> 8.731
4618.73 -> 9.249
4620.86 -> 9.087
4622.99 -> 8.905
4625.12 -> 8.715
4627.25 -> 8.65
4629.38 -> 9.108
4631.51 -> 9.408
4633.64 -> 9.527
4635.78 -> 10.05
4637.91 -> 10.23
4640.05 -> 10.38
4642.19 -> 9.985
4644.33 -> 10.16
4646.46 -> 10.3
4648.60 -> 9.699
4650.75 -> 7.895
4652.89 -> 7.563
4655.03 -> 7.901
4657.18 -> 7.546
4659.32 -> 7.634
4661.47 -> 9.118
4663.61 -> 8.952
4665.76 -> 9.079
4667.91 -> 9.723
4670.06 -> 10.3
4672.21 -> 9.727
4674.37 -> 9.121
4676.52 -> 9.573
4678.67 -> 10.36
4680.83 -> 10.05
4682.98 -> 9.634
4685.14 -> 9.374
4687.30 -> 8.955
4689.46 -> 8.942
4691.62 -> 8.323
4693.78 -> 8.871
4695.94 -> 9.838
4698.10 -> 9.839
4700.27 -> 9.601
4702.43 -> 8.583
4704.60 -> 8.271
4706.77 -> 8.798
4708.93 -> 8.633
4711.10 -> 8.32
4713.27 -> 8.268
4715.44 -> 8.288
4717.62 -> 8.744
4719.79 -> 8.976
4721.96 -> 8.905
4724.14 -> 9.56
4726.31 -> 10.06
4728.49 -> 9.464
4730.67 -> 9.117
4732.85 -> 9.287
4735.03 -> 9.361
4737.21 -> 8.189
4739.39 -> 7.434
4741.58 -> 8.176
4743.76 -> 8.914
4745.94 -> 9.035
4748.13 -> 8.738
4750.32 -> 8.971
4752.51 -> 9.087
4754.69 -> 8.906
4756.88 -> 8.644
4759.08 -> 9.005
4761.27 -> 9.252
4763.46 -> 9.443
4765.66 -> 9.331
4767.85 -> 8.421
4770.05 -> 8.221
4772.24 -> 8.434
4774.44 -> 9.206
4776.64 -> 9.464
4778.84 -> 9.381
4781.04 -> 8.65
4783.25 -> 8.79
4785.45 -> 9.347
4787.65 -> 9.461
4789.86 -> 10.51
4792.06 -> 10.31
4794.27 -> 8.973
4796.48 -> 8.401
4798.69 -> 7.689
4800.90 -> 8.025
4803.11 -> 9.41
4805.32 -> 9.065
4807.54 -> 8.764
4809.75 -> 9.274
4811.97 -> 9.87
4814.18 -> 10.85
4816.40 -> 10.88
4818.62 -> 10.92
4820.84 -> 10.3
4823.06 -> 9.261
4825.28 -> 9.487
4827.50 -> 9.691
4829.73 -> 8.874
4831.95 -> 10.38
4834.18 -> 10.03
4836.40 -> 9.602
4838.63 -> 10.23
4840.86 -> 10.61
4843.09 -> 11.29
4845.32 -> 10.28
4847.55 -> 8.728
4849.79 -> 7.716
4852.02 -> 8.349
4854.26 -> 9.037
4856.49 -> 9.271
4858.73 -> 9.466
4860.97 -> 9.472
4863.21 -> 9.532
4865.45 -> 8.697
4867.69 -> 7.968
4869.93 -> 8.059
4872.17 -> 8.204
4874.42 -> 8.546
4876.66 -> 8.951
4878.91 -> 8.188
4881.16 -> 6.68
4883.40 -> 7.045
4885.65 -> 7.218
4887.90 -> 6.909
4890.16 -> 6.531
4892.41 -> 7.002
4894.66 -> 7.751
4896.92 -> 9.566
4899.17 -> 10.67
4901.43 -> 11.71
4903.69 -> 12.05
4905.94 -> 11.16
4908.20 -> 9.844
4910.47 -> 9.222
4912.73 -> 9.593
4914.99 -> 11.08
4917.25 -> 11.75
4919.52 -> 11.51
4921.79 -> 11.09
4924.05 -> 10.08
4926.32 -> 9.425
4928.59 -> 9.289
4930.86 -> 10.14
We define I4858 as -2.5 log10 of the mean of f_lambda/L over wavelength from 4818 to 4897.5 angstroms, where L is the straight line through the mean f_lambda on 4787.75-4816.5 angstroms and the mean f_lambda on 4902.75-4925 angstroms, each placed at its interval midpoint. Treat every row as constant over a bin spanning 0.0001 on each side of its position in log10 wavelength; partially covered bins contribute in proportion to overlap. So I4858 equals 0.13 mag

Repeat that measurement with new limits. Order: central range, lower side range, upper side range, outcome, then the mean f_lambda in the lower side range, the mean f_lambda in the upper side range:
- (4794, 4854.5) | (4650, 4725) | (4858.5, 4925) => -0.05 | 8.95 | 9.18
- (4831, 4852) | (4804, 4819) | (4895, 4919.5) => 0.04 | 9.89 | 10.6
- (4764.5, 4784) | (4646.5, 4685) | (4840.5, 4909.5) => 0.01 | 9.09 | 8.9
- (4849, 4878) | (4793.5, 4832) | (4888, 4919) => 0.11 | 9.43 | 9.78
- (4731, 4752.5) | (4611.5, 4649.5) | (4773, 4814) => 0.07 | 9.41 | 9.18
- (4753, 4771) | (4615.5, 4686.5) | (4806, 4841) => 0.09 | 9.26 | 9.91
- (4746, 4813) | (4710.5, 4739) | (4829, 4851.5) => 0.03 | 8.94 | 9.75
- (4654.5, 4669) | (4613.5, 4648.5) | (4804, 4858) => 0.11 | 9.45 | 9.69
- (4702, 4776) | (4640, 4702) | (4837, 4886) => 0.03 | 9.23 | 8.83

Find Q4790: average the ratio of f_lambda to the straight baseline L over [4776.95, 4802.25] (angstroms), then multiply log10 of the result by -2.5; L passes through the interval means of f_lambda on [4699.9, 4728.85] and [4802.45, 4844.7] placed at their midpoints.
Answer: 0.06 mag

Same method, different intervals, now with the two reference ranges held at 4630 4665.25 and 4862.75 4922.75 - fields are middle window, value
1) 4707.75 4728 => 0.03 mag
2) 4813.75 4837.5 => -0.10 mag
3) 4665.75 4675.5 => -0.06 mag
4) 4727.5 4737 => -0.01 mag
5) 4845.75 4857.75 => 0.05 mag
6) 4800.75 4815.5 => -0.03 mag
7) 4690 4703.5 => 0.00 mag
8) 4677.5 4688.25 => -0.06 mag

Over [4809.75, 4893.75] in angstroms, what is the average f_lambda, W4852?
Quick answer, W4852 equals 9.03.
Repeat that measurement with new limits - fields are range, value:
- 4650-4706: 9.04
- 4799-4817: 9.4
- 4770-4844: 9.54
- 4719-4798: 9.03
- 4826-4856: 9.59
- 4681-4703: 9.25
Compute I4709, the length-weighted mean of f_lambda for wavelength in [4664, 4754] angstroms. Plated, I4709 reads 9.08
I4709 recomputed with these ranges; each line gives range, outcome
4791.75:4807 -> 8.76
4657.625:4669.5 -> 8.9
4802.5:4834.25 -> 9.8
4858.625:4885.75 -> 8.31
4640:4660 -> 8.86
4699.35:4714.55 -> 8.63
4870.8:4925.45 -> 9.26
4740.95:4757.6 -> 8.84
